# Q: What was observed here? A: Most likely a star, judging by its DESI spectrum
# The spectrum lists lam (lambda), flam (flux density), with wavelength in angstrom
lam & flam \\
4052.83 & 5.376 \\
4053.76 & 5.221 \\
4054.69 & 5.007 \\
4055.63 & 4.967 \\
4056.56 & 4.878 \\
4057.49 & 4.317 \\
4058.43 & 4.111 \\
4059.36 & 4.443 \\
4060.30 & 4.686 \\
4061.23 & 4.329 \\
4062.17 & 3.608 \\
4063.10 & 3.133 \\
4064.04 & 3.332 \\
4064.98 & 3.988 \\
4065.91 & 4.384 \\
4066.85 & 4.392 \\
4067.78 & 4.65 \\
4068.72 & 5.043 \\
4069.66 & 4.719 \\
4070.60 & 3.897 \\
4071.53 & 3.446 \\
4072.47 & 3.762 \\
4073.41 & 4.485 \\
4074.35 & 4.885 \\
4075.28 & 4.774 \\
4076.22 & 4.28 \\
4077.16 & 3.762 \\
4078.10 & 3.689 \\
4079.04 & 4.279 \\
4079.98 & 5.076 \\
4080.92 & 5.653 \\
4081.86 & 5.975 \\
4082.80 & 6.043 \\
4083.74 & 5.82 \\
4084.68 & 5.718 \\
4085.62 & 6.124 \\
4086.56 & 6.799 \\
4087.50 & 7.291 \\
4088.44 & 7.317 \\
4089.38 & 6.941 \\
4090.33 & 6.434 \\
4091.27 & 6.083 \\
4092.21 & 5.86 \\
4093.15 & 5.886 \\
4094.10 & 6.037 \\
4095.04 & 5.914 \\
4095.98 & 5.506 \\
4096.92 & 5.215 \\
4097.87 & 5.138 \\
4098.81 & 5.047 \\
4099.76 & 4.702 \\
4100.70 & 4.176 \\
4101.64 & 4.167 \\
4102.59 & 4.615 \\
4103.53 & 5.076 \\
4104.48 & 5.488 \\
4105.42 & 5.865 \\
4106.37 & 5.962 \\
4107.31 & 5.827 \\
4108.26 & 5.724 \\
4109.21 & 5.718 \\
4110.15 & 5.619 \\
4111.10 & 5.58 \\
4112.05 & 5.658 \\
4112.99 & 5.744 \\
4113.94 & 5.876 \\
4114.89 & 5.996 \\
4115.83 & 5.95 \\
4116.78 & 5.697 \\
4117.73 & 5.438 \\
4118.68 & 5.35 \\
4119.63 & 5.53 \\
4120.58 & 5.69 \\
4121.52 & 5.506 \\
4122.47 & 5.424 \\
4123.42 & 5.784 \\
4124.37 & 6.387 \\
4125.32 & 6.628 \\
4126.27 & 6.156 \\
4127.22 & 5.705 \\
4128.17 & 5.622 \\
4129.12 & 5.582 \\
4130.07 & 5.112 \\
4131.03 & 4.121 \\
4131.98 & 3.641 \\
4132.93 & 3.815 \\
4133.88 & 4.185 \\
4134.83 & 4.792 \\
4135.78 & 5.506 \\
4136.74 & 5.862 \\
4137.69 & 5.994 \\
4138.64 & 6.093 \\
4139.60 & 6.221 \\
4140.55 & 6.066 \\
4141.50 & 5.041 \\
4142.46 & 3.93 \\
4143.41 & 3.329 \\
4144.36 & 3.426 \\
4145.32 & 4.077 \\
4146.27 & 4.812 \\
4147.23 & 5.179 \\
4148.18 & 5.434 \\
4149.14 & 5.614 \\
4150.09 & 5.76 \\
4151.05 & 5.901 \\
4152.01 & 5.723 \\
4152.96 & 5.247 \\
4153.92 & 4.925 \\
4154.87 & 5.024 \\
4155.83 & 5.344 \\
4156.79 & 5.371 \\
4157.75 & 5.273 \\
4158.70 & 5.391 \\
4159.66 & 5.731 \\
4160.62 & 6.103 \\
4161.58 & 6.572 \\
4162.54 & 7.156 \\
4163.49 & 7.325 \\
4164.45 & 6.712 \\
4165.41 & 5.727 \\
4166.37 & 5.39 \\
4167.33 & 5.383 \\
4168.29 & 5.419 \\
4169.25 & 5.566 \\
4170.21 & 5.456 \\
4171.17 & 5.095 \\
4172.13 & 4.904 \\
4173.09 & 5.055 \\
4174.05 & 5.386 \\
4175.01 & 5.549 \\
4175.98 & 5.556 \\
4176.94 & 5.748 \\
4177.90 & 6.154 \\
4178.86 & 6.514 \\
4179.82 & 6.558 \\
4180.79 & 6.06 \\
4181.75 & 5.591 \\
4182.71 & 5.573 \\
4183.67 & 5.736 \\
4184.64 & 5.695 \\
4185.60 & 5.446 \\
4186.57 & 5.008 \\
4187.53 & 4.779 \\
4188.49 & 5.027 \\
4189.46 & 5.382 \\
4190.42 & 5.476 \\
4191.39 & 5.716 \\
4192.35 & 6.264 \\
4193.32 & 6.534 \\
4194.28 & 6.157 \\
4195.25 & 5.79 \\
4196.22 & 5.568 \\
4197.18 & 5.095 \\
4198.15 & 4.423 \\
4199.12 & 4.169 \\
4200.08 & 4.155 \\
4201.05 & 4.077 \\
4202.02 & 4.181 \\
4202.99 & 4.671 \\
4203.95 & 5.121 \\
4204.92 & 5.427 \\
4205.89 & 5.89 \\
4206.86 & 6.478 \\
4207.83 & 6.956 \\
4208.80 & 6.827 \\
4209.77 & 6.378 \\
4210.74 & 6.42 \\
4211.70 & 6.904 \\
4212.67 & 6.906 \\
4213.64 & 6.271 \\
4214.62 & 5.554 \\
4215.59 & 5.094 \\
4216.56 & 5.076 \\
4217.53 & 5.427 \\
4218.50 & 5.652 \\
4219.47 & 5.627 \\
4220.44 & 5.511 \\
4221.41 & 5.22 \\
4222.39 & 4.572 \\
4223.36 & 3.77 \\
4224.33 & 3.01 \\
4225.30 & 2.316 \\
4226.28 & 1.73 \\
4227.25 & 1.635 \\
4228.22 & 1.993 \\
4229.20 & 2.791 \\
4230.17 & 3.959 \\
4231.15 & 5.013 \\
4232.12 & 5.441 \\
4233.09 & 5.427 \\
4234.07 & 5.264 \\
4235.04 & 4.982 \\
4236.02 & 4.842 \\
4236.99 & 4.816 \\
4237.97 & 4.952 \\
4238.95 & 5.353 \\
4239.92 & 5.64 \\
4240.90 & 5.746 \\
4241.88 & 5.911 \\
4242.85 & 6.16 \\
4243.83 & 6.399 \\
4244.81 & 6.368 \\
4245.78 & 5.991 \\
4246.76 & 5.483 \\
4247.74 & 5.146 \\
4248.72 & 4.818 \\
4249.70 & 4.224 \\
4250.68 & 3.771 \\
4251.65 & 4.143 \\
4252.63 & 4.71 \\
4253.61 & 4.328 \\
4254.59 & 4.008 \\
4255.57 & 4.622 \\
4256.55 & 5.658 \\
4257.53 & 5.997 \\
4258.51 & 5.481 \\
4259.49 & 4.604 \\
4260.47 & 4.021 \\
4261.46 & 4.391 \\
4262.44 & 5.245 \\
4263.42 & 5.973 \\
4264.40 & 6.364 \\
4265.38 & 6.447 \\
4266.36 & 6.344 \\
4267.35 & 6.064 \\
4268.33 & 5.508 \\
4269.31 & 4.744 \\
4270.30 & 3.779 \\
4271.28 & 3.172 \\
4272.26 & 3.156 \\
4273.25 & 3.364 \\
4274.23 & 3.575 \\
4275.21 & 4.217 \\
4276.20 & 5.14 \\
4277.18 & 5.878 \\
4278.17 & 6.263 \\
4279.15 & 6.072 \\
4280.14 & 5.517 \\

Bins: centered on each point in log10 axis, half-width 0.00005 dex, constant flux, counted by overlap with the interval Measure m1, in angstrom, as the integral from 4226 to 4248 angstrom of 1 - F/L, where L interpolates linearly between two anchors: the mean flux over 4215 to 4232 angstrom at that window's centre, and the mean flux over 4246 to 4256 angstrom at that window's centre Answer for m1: -2.7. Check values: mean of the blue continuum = 4.06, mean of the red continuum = 4.56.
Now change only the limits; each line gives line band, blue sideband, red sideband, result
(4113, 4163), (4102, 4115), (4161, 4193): 2.4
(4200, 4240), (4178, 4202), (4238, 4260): 2.9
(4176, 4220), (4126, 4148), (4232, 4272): -4.9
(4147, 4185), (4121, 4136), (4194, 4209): -3.2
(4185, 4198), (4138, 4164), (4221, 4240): -2.2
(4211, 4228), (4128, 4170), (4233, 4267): 1.8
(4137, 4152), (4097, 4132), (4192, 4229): 0.5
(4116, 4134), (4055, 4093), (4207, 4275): -1.5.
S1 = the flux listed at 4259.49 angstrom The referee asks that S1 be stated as 4.604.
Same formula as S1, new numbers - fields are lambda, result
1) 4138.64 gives 6.093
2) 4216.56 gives 5.076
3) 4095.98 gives 5.506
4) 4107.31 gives 5.827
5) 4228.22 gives 1.993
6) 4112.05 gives 5.658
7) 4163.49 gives 7.325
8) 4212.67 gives 6.906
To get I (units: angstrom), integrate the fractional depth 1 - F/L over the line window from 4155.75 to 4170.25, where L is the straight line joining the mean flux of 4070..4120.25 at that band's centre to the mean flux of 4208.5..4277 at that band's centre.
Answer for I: -2.0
